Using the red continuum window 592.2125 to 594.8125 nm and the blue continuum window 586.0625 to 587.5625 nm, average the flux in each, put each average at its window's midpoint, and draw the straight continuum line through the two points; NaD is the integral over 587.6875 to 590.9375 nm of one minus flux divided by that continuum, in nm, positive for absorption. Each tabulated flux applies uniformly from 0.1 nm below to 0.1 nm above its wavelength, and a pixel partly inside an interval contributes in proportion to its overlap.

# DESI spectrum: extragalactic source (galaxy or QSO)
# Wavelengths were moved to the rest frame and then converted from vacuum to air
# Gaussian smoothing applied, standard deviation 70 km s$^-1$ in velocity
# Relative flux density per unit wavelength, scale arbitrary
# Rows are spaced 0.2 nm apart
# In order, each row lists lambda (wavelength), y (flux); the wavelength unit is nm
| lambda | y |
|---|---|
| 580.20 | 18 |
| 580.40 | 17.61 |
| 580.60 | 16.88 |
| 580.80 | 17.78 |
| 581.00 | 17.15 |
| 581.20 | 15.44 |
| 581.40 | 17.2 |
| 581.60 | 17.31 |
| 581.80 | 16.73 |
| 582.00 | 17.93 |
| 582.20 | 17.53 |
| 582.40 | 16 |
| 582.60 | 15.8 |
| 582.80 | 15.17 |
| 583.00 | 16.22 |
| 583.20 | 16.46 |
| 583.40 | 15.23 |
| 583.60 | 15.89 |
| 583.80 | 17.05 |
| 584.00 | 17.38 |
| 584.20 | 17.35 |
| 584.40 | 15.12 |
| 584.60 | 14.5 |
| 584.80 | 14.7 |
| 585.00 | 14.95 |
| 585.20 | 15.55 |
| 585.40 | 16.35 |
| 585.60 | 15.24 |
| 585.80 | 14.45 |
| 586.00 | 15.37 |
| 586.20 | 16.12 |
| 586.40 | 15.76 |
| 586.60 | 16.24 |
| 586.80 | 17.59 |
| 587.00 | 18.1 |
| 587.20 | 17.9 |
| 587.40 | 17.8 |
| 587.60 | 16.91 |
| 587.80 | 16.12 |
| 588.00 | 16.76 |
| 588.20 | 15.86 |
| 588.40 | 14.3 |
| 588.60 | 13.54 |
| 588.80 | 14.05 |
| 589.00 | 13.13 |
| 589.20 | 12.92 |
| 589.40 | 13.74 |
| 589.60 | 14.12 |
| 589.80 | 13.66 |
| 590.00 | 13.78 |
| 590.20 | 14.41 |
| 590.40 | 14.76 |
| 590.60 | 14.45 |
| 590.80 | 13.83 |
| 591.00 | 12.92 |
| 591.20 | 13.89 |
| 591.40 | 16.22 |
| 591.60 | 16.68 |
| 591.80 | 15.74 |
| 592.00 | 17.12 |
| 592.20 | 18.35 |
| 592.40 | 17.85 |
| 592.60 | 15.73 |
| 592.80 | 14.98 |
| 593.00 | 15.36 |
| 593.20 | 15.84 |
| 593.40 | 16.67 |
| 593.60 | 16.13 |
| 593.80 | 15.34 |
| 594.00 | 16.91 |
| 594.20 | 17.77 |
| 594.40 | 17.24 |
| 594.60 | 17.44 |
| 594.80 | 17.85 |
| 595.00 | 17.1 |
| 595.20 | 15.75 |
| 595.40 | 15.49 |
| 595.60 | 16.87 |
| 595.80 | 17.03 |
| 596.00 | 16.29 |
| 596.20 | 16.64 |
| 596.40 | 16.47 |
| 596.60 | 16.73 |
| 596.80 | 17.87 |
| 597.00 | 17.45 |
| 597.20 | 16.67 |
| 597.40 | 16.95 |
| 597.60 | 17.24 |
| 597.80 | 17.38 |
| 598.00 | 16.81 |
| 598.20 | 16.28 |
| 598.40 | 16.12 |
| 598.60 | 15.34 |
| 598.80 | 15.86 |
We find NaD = 0.49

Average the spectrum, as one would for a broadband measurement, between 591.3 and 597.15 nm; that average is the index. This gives 16.7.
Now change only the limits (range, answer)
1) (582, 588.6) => 16.1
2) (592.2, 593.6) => 16.2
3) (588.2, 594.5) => 15.2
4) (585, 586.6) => 15.6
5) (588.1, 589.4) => 13.9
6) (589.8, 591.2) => 14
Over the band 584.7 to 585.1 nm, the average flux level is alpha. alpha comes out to 14.8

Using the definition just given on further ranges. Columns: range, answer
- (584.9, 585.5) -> 15.6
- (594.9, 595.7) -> 16.3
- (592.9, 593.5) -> 16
